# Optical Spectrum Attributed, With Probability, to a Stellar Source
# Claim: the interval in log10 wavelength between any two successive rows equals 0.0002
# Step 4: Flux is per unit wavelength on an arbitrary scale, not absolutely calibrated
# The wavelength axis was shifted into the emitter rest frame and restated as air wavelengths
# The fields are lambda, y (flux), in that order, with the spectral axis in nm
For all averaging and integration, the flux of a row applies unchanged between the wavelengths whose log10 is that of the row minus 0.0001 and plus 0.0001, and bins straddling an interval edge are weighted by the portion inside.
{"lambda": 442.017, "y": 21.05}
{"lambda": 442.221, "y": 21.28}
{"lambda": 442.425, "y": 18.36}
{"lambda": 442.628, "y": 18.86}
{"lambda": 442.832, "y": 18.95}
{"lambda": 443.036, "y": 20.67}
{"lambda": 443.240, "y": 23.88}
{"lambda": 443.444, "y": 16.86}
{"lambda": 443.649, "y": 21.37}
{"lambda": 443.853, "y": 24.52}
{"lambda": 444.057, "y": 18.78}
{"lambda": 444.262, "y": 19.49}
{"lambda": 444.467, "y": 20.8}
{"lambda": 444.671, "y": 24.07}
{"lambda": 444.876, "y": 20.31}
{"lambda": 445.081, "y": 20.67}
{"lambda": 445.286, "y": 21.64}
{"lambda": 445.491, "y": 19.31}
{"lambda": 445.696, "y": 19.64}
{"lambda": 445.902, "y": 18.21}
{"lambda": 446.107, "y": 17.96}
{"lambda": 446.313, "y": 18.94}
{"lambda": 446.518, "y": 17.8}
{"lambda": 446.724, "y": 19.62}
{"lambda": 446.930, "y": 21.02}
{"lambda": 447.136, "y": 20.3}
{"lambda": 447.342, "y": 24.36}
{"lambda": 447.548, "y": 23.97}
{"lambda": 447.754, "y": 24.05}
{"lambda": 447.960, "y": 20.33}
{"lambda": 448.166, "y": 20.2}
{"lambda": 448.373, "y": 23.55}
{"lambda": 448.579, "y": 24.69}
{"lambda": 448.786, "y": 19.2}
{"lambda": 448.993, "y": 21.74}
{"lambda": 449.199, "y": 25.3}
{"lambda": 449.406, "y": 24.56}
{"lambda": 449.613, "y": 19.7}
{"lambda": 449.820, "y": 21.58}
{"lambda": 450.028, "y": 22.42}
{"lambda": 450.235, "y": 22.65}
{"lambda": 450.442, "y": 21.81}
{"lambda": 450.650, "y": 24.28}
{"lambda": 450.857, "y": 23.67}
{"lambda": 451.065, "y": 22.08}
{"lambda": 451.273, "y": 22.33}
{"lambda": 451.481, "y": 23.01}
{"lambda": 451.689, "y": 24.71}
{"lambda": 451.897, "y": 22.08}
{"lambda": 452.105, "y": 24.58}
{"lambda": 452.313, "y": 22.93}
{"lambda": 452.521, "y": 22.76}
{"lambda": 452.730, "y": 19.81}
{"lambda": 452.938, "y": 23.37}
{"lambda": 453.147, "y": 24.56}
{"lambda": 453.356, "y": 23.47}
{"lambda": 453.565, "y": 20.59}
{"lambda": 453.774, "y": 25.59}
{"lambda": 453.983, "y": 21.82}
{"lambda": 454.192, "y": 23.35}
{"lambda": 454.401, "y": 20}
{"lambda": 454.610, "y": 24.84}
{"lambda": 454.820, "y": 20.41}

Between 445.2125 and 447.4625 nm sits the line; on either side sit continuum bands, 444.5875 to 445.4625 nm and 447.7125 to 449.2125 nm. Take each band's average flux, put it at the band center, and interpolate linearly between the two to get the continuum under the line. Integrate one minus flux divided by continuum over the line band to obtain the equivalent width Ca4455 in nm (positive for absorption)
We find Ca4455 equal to 0.19 nm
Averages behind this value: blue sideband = 21.4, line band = 19.9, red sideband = 22.2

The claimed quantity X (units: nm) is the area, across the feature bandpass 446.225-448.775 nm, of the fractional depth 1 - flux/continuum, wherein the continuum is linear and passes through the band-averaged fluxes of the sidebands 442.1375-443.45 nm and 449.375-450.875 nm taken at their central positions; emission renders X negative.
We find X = 0.010 nm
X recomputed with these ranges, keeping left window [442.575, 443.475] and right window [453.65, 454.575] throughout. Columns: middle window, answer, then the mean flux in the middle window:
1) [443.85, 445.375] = -0.04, 21.1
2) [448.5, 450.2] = -0.06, 22.4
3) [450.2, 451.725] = -0.07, 23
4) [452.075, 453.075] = -0.01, 22.6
